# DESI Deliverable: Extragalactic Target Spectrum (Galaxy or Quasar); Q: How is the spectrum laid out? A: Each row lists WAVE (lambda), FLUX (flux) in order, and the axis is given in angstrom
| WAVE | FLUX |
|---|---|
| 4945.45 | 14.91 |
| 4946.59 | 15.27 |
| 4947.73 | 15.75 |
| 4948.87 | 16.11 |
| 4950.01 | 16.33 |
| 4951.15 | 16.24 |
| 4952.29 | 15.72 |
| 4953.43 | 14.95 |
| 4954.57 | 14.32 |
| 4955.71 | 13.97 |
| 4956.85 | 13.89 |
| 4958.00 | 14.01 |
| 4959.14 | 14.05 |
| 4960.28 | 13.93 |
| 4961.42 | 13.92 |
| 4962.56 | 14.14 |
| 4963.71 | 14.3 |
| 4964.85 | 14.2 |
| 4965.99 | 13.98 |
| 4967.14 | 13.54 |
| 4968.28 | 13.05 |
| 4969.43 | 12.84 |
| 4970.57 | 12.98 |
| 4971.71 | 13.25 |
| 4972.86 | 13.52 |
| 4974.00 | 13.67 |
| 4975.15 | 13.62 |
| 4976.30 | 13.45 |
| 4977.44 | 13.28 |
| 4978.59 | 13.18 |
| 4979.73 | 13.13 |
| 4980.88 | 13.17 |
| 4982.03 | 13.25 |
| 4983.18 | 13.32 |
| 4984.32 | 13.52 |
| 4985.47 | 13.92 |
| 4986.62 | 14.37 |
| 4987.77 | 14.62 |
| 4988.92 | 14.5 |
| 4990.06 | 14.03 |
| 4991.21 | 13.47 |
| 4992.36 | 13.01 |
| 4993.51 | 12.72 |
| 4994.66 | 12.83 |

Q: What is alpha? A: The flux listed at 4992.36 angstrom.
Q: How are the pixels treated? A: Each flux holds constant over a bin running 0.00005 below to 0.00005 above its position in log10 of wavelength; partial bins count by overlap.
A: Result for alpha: 13.01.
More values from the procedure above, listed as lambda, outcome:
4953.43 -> 14.95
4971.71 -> 13.25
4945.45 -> 14.91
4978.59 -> 13.18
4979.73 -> 13.13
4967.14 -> 13.54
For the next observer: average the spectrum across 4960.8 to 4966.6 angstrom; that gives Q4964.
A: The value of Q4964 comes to 14.1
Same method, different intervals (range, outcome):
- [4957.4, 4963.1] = 14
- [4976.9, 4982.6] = 13.2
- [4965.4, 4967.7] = 13.7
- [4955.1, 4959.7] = 14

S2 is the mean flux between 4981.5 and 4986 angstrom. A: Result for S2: 13.5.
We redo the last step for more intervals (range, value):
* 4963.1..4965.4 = 14.2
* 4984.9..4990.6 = 14.3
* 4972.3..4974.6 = 13.6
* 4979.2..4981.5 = 13.1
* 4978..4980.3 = 13.2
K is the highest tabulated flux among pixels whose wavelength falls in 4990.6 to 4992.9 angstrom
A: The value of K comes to 13.47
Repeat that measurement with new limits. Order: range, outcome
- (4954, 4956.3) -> 14.32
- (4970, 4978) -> 13.67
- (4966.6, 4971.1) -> 13.54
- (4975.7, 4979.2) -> 13.45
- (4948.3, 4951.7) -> 16.33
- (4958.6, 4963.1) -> 14.14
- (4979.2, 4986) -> 13.92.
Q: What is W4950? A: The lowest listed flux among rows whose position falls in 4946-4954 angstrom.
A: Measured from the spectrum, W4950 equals 14.95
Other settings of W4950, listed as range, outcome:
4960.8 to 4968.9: 13.05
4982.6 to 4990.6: 13.32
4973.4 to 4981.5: 13.13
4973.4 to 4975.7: 13.62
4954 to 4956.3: 13.97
